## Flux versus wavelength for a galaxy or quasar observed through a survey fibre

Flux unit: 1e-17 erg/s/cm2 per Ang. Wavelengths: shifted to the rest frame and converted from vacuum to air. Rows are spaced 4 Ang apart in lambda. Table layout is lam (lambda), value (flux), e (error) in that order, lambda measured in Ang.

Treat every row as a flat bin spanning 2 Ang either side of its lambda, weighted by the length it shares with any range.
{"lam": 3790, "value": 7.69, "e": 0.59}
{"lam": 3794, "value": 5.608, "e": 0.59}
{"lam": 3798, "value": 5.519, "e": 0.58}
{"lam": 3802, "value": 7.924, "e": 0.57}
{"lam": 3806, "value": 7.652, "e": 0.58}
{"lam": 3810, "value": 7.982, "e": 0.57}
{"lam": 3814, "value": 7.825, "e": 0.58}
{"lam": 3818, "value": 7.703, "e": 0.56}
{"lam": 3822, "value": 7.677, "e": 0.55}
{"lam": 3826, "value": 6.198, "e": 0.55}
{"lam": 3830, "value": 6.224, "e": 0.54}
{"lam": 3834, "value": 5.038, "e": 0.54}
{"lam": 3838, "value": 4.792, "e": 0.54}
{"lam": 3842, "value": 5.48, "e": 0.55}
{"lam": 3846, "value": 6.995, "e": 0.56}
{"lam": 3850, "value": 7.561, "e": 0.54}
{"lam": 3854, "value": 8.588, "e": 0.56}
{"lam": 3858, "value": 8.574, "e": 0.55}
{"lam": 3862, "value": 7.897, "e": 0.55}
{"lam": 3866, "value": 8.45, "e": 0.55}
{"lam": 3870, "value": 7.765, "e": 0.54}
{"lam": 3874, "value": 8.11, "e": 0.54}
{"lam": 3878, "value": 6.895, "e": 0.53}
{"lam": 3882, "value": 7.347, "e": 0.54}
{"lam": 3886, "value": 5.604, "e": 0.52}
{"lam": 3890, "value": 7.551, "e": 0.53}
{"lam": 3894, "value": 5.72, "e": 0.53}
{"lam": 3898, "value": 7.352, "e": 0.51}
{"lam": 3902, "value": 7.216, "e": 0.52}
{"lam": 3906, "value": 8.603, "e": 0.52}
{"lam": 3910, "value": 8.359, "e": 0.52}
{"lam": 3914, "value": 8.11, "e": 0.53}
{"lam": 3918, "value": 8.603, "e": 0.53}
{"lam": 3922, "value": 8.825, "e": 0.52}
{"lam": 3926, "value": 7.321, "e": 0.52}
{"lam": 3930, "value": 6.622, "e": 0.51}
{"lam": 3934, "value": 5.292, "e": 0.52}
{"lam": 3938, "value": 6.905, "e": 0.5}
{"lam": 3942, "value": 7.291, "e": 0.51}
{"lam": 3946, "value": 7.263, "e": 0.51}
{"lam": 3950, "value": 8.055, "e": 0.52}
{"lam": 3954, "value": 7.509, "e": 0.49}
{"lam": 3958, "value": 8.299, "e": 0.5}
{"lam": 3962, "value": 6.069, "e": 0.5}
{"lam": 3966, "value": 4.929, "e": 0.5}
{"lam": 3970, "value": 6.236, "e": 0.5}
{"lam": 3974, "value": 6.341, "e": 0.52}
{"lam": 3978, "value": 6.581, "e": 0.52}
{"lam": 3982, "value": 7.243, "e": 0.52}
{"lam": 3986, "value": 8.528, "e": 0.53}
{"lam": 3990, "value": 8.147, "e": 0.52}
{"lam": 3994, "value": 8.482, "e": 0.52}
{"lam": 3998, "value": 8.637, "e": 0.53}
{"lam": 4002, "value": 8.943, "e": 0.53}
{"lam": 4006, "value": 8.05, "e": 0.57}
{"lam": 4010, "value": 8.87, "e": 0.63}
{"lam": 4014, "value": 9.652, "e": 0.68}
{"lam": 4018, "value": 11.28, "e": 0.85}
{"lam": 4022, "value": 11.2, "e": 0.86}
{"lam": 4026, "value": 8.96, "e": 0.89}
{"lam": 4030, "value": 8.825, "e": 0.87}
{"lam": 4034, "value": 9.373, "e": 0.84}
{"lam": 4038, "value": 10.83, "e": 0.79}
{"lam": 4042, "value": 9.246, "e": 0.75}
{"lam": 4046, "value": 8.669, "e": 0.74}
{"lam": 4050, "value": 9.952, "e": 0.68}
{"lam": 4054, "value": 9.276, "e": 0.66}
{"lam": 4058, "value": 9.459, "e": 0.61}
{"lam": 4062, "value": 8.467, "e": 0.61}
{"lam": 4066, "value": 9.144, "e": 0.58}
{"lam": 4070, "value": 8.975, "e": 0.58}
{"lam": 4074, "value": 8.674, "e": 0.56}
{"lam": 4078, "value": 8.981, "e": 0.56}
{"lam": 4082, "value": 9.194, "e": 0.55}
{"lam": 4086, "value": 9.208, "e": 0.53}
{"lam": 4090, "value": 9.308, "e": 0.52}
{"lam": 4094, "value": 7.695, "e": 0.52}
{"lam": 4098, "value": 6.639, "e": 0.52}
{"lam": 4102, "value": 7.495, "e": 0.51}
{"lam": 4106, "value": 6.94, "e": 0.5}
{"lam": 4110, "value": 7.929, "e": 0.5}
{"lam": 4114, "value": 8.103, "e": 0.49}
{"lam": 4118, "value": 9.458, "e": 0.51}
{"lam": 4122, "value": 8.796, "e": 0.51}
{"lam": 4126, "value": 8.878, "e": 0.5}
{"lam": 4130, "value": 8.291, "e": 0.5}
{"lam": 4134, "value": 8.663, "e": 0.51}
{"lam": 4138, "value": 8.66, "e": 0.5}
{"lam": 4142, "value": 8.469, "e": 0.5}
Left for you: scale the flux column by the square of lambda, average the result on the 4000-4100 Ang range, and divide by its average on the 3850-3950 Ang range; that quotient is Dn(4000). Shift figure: 1.3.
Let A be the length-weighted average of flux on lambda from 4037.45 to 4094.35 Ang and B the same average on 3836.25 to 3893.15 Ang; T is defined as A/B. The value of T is 1.26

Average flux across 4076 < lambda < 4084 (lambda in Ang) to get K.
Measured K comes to 9.09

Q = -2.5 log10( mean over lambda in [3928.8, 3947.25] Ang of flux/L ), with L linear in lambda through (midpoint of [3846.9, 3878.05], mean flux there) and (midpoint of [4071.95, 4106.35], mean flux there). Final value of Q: 0.21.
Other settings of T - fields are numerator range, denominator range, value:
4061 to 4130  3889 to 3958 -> 1.13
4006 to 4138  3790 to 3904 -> 1.27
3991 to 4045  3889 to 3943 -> 1.26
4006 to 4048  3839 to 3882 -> 1.27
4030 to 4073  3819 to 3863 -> 1.36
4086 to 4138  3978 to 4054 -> 0.91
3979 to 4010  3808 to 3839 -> 1.23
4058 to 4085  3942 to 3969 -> 1.28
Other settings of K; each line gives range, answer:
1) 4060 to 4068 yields 8.81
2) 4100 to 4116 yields 7.62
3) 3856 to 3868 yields 8.31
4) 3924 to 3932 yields 6.97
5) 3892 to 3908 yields 7.22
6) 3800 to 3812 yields 7.85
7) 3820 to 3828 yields 6.94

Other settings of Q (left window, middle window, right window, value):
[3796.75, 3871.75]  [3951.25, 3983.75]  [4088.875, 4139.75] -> 0.148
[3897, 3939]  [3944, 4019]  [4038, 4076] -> 0.072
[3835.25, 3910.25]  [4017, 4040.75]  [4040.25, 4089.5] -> -0.144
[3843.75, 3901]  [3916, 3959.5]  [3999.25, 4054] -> 0.120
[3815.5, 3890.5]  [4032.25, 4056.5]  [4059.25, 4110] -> -0.172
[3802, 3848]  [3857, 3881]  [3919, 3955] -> -0.140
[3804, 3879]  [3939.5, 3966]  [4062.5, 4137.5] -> 0.079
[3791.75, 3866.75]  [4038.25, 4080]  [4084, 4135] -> -0.143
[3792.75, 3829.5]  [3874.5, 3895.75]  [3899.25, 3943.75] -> 0.103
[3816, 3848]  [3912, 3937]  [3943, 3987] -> -0.105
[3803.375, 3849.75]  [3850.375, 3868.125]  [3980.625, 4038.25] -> -0.160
